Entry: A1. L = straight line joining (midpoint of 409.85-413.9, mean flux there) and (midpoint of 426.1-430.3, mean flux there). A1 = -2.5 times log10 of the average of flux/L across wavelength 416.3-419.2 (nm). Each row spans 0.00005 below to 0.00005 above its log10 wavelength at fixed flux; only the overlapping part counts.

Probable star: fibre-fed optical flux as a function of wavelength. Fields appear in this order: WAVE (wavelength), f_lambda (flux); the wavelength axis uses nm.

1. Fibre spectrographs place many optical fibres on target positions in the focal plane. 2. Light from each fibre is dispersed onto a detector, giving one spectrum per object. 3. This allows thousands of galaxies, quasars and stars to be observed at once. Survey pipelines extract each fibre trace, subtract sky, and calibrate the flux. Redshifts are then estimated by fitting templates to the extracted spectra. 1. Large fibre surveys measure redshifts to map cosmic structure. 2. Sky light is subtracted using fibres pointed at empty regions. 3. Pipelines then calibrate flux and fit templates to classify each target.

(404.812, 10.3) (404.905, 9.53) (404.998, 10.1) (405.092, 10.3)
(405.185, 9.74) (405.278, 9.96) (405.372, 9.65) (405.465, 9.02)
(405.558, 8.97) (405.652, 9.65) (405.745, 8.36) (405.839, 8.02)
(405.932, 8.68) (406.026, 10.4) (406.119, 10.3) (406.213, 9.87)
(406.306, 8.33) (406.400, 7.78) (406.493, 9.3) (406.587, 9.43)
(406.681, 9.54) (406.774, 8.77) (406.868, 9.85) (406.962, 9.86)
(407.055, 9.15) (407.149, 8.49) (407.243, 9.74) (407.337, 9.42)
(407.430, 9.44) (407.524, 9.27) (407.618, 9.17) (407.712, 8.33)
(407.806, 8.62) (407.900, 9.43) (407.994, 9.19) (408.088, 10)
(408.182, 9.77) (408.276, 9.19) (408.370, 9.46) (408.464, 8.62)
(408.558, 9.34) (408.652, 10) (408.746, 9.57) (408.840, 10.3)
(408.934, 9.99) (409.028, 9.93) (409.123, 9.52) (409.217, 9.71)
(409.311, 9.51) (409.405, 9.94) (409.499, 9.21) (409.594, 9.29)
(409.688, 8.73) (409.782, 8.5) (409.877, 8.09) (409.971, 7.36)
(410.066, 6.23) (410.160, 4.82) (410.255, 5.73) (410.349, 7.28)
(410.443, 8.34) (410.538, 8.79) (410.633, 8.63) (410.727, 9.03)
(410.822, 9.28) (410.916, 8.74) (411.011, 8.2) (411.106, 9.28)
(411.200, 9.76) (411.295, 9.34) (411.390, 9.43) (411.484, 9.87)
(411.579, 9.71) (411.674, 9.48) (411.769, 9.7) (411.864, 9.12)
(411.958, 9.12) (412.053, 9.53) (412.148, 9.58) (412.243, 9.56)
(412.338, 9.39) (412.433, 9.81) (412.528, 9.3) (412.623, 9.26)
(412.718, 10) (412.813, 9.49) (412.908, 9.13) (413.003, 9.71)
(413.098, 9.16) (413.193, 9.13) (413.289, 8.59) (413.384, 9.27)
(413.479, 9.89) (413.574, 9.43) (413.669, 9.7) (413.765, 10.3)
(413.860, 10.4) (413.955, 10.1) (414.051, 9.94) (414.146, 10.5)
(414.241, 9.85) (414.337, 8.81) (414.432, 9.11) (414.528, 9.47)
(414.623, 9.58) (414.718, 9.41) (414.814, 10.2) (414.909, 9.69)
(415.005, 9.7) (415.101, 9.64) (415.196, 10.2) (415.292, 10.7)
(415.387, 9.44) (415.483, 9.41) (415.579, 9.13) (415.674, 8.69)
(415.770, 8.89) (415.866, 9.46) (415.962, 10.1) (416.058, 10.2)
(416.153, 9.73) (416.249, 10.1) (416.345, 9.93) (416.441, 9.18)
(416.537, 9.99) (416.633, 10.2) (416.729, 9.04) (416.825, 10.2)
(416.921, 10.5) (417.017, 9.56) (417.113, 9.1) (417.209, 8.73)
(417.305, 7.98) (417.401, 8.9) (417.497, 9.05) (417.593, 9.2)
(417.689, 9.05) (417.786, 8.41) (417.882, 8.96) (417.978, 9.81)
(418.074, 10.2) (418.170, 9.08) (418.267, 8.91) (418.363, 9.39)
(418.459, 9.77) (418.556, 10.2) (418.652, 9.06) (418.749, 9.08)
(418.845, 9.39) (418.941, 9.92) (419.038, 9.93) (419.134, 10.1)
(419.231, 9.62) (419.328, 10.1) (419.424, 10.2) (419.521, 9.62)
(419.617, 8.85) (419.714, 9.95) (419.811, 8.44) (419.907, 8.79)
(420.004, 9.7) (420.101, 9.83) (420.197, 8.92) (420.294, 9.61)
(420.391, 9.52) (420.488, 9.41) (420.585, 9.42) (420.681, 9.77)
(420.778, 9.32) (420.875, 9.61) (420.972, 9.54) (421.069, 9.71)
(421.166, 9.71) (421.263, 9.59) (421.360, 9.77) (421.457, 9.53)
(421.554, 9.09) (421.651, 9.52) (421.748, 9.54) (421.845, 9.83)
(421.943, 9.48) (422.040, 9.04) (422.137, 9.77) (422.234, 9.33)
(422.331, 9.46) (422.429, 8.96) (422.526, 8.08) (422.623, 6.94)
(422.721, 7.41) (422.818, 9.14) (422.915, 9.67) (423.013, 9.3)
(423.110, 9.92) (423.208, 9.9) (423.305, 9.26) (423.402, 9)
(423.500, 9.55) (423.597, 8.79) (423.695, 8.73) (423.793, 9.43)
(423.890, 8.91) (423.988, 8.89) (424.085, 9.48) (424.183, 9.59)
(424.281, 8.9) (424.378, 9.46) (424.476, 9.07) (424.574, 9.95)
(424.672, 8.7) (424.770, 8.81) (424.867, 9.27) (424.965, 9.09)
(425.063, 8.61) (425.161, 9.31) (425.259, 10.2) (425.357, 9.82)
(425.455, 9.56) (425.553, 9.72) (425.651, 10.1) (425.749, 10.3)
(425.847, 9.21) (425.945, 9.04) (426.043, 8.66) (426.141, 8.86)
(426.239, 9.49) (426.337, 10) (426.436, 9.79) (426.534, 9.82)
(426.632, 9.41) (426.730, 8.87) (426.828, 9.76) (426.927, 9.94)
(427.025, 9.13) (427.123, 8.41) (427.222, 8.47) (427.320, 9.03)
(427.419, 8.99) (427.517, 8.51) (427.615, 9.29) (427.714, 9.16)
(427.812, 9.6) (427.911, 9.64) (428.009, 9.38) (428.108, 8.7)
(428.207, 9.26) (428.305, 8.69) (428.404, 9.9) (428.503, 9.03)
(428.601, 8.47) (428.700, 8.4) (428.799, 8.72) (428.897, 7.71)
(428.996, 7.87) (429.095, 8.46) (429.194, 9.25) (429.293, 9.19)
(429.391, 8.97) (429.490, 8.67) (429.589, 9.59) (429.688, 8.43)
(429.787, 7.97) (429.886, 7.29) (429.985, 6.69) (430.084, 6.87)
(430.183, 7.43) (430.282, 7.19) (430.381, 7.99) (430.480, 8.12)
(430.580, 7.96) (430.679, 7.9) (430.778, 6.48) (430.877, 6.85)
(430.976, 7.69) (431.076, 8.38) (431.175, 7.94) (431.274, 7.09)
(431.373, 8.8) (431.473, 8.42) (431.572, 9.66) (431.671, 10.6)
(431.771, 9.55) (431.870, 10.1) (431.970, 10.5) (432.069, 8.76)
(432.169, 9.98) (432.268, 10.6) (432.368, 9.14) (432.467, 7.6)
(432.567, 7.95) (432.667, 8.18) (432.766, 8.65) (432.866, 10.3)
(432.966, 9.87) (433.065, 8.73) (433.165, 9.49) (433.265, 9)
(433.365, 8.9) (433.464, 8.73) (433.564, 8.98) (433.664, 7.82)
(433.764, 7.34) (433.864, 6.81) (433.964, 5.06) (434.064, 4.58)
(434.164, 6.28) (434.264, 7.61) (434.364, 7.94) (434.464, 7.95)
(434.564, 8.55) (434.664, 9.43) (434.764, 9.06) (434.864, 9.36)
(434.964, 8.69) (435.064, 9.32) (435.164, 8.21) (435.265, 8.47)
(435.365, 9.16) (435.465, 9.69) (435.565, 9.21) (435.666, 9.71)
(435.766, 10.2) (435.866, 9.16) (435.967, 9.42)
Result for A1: -0.06 mag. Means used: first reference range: 8.98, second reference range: 8.81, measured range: 9.43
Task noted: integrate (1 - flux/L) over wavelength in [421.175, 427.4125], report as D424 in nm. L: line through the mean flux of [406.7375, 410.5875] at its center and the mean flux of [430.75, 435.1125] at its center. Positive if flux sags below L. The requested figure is -0.45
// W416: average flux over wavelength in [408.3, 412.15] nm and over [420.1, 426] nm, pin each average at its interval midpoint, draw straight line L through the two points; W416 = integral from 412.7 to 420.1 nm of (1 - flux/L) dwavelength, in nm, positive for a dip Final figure -0.35 nm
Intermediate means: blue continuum 8.92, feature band 9.54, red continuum 9.31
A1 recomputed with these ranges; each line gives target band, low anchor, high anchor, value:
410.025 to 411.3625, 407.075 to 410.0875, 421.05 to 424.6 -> 0.13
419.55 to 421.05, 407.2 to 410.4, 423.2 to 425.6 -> -0.03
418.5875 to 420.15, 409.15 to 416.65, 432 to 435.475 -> -0.06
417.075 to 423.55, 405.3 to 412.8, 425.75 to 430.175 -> -0.04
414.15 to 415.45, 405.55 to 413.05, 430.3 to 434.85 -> -0.09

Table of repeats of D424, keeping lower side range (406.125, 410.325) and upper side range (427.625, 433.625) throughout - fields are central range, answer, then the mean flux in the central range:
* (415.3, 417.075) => -0.16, 9.67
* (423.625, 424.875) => -0.06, 9.16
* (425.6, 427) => -0.13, 9.51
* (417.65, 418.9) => -0.07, 9.34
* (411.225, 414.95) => -0.27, 9.57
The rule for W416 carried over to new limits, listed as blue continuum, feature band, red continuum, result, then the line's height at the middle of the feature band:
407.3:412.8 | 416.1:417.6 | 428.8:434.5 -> -0.11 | 8.81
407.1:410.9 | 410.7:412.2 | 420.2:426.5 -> -0.06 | 8.95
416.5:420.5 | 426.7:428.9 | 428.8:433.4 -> -0.06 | 8.77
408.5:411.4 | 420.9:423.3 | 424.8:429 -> -0.05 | 9.08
